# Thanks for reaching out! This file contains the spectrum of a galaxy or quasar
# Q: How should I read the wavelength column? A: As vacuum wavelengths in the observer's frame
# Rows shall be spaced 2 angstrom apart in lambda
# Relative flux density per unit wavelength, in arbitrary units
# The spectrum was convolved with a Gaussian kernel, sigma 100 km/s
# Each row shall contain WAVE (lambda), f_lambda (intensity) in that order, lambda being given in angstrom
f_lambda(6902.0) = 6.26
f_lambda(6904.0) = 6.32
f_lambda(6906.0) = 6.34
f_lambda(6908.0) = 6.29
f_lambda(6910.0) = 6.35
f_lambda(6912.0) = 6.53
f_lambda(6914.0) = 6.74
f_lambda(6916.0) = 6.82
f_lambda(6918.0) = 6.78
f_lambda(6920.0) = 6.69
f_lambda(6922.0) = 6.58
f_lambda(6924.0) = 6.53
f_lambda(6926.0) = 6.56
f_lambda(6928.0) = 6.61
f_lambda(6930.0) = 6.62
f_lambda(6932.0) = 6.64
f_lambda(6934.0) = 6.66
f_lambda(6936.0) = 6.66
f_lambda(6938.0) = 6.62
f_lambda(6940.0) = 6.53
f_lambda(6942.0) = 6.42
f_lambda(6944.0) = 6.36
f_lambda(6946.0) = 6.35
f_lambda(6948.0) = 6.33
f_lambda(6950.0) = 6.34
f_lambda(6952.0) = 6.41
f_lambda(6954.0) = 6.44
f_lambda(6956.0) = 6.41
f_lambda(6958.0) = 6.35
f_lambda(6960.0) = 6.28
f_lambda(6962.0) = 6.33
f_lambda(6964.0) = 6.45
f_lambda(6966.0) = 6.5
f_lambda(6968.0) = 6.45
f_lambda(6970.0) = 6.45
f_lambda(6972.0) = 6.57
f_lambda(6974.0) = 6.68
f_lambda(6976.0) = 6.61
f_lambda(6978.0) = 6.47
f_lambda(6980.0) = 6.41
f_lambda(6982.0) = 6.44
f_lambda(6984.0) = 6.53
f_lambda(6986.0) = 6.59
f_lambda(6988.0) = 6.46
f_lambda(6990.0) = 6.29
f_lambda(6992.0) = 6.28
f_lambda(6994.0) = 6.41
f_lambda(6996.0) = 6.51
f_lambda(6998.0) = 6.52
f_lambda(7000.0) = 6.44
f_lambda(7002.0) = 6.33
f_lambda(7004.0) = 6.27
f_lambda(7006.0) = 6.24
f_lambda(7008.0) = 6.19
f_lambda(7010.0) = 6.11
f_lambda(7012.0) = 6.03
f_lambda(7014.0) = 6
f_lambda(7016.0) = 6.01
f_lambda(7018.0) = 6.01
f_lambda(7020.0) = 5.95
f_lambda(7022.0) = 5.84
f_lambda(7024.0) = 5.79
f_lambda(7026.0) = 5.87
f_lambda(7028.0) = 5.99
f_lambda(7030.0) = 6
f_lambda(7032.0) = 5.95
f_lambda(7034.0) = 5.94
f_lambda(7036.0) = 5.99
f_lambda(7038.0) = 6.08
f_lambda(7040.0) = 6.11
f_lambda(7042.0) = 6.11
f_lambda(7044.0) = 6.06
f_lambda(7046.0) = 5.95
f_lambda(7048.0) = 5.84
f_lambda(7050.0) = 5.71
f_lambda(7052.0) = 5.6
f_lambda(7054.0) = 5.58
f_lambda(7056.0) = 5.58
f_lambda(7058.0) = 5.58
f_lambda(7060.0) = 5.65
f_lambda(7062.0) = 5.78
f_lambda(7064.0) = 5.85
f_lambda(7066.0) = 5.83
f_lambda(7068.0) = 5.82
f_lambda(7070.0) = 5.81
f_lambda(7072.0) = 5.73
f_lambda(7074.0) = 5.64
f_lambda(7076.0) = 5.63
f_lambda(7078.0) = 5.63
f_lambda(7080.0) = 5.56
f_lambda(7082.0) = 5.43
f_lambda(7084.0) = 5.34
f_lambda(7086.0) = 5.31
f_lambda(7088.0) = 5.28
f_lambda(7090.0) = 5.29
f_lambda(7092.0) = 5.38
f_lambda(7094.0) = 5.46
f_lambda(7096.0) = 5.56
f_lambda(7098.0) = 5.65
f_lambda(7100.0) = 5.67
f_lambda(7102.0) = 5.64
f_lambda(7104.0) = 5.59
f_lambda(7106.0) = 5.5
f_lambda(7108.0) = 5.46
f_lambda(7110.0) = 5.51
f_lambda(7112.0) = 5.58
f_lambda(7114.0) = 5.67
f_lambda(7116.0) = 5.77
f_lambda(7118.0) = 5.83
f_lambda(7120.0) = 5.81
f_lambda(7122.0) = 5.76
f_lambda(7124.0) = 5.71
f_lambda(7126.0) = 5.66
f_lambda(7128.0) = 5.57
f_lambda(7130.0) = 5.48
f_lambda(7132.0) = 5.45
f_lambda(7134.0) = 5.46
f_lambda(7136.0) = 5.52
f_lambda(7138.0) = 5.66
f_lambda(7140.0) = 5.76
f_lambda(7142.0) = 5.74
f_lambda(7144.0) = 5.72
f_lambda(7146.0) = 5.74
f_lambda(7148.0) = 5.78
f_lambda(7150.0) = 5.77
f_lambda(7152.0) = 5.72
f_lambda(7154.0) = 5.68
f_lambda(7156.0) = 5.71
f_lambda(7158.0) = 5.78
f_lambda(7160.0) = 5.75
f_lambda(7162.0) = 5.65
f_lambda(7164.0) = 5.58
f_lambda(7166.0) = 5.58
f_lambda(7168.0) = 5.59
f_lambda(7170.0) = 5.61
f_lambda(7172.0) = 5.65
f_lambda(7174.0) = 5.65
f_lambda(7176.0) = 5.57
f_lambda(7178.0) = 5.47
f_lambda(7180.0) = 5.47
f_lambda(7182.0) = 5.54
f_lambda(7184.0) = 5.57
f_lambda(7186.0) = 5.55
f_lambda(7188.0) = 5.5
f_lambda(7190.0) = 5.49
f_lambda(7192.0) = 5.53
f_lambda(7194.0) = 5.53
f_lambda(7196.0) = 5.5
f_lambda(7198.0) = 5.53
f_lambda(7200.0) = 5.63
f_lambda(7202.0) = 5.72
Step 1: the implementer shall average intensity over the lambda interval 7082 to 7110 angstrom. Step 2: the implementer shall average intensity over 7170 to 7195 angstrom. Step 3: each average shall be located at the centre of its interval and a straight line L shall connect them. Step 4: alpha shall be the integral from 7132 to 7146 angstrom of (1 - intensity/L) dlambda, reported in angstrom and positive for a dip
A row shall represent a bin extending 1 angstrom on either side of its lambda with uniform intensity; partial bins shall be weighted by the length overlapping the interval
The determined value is -0.3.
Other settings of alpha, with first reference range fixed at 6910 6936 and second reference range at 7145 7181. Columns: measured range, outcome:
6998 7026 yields 0.8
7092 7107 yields 0.9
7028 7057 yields 1.2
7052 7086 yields 2.2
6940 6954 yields 0.3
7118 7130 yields 0.2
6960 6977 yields -0.1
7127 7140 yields 0.5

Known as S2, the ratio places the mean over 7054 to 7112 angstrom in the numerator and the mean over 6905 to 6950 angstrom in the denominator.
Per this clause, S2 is 0.9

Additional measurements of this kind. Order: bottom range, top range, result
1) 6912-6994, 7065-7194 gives 0.86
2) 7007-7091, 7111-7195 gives 0.97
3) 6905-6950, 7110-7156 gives 0.87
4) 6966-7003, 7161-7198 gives 0.86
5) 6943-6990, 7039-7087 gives 0.89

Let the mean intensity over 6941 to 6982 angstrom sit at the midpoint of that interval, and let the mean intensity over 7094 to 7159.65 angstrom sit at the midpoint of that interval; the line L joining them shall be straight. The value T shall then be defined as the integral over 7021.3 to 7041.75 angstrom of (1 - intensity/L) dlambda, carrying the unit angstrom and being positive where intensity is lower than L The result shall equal 0.5 angstrom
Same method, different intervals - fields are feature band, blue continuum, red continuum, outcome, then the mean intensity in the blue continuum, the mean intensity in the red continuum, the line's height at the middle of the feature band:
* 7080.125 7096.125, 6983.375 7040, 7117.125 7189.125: 1.4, 6.16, 5.64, 5.88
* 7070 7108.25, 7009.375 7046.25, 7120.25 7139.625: 1.5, 5.99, 5.6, 5.76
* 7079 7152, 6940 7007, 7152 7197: 3.1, 6.42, 5.59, 5.84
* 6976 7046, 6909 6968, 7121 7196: 0.4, 6.51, 5.62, 6.22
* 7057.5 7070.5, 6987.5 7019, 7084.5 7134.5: 0.2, 6.25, 5.56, 5.86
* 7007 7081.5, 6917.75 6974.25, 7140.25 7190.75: 3.1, 6.5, 5.64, 6.11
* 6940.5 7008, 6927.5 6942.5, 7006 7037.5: -1.1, 6.6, 5.99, 6.32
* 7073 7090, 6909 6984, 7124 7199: 1.4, 6.51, 5.61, 5.95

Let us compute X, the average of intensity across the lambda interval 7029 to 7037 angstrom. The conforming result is 5.97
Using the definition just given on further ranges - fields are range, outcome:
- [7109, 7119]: 5.67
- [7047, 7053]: 5.72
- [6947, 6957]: 6.39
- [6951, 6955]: 6.43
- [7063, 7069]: 5.83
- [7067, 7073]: 5.79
